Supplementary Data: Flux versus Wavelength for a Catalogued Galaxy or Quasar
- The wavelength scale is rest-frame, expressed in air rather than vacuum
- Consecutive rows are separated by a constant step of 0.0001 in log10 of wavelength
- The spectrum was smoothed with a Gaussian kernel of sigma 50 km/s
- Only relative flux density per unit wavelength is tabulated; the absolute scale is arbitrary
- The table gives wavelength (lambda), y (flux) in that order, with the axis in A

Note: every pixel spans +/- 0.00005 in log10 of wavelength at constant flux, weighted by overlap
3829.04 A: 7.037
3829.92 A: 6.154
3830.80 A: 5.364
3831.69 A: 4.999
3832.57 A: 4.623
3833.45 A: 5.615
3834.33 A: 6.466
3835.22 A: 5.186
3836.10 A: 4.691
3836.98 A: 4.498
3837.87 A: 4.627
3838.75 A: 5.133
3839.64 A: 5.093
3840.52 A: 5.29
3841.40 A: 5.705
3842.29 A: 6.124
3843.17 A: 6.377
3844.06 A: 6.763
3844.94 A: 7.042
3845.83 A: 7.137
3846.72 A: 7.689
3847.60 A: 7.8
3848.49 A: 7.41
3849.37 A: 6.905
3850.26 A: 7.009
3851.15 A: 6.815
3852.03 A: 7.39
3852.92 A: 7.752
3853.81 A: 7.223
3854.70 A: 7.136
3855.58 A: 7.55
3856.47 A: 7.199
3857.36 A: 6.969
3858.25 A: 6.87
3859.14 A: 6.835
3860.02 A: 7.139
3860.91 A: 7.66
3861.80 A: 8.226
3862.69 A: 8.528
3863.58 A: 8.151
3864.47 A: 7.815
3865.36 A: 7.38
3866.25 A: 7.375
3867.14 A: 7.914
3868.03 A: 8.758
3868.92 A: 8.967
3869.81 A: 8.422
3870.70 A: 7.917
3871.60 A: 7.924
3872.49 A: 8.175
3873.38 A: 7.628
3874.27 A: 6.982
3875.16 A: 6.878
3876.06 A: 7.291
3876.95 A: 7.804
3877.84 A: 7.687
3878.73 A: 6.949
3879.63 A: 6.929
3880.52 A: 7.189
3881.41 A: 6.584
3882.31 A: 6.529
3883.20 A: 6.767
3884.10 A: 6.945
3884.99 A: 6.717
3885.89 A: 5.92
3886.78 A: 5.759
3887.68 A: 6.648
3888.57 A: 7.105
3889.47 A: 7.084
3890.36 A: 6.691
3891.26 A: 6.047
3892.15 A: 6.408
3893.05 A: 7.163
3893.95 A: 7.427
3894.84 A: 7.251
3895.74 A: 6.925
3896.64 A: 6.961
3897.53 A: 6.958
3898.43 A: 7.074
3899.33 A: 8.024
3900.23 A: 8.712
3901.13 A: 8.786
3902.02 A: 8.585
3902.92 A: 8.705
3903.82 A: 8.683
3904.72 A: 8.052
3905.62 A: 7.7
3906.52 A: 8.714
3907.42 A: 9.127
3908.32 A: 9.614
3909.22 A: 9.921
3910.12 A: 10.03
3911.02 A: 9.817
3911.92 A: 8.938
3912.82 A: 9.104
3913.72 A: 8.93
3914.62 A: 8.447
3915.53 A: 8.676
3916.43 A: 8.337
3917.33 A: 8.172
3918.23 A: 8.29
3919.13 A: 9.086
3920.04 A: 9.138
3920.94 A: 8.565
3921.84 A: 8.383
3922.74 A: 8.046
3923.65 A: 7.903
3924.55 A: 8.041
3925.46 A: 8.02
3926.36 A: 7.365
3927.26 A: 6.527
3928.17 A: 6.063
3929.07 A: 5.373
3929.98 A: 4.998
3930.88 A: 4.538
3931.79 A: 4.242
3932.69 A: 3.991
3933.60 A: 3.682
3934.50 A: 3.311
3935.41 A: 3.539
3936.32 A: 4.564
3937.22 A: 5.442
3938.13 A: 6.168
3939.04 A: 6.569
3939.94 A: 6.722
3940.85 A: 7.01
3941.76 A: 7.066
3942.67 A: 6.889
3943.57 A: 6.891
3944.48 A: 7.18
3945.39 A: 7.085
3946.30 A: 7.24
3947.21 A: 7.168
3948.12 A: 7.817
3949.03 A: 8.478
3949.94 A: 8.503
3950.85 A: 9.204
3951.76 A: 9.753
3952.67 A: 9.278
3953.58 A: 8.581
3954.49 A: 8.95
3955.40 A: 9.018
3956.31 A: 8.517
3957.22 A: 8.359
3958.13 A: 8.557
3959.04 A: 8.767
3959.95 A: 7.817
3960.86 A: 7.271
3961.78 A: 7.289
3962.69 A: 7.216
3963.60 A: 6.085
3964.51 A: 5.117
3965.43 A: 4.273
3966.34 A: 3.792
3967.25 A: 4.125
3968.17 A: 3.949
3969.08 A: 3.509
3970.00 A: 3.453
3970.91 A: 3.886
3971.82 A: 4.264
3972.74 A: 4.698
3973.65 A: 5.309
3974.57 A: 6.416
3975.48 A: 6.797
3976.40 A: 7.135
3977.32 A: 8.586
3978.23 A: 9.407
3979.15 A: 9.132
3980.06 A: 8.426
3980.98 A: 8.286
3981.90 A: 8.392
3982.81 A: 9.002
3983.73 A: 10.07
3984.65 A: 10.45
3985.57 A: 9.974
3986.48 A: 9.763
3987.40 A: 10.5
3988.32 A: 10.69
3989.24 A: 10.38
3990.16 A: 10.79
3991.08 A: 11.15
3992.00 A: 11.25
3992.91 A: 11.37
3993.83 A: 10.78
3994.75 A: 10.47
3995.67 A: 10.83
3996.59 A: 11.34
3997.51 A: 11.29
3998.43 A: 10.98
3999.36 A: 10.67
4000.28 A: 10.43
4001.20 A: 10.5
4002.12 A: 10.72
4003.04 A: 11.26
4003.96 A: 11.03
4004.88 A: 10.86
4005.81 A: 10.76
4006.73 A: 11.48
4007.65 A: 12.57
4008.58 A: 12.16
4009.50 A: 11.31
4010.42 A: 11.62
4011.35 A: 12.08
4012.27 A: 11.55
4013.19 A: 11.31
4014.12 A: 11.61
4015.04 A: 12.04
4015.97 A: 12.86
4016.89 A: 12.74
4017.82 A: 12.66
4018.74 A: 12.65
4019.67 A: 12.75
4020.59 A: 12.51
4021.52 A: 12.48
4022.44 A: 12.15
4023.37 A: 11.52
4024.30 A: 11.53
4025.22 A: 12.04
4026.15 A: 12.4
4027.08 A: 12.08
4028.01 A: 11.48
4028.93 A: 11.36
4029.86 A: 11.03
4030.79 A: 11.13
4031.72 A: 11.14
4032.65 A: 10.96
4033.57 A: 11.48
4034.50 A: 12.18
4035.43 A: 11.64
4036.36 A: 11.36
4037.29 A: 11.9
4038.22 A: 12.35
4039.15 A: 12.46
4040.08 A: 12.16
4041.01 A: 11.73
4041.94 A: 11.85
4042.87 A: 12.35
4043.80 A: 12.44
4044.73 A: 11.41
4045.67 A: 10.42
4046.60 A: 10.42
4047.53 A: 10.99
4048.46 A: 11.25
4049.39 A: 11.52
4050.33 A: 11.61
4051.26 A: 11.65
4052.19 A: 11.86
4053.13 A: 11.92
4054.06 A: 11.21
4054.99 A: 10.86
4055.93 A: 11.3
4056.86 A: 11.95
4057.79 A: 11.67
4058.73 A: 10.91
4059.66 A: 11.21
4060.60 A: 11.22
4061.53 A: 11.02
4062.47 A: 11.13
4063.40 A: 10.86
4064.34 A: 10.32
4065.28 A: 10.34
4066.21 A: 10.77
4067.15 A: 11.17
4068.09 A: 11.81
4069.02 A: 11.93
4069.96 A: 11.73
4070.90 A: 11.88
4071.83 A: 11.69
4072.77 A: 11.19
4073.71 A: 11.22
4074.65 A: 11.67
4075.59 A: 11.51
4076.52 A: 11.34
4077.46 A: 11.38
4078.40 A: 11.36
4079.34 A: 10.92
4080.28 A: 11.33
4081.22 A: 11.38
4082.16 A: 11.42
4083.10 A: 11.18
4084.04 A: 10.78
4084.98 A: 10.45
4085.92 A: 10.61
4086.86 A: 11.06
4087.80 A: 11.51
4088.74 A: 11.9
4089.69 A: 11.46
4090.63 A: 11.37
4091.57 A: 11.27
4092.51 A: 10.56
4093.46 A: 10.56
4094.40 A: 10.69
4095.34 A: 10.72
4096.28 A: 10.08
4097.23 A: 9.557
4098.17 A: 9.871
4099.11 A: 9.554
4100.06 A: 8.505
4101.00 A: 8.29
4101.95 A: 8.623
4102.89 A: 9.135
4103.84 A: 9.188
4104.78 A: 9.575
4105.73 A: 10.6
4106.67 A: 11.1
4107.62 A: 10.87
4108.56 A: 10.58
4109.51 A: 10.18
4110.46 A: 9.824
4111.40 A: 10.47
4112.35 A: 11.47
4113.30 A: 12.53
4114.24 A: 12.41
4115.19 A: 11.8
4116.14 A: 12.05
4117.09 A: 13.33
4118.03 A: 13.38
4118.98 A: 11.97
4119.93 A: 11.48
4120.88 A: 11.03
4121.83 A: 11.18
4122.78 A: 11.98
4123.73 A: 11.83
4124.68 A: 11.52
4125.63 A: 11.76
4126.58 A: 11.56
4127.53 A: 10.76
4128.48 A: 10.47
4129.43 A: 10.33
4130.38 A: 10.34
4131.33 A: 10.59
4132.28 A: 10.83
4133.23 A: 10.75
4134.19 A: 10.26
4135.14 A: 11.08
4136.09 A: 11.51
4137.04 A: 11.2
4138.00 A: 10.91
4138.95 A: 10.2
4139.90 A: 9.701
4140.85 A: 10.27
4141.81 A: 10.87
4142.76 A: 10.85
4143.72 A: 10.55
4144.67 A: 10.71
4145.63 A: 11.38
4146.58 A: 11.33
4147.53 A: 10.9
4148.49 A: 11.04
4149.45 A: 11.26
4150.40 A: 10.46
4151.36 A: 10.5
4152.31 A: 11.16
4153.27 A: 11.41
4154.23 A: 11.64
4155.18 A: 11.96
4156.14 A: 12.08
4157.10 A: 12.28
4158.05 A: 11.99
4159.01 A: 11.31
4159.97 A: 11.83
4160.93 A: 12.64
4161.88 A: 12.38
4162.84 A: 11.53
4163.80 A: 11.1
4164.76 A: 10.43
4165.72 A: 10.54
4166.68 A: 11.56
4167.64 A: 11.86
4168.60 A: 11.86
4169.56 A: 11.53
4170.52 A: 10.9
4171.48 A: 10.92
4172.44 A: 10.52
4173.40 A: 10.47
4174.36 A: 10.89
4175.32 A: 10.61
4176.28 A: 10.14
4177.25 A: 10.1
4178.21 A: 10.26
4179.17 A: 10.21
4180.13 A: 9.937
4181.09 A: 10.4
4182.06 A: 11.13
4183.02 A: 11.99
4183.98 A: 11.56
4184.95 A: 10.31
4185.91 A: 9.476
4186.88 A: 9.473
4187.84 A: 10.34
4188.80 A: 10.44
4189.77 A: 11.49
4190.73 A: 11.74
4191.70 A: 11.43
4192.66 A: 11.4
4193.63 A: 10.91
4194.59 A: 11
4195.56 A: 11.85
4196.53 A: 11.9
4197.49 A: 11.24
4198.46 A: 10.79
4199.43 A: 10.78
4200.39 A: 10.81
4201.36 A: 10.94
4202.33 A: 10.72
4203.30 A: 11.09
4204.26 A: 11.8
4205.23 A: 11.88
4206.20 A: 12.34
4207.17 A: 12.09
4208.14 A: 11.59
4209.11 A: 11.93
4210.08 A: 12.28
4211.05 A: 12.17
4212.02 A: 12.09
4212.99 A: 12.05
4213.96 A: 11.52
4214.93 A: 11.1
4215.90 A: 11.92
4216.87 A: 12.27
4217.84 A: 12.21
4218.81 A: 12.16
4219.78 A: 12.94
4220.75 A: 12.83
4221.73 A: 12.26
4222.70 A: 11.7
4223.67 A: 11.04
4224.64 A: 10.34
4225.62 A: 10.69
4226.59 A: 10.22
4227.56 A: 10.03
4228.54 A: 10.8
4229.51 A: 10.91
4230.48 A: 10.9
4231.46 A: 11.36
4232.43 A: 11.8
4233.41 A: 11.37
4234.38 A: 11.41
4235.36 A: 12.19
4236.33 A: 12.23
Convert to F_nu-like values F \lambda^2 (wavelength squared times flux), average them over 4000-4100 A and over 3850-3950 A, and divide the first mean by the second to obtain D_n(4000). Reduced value 1.67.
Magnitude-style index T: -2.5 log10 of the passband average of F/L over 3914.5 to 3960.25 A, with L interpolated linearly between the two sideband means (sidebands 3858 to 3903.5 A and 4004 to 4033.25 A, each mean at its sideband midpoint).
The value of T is 0.26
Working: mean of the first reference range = 7.4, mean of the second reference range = 11.8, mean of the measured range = 7.25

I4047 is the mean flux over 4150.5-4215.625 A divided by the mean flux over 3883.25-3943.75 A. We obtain 1.55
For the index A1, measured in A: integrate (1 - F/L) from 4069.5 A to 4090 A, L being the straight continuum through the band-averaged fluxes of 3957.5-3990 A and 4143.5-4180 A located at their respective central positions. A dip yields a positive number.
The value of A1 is -4.0 A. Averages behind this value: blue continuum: 7.26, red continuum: 11.2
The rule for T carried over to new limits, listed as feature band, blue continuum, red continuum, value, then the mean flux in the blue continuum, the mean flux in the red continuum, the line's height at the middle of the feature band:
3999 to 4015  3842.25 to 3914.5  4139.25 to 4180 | -0.226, 7.6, 11.1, 9.19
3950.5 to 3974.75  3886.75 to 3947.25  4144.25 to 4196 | 0.208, 7.3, 11.1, 7.98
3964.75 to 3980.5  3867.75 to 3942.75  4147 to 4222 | 0.407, 7.32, 11.3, 8.28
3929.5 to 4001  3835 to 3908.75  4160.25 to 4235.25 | 0.104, 7.21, 11.2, 8.37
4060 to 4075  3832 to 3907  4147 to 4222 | -0.155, 7.09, 11.3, 9.75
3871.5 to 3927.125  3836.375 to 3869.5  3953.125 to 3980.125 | -0.142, 7.03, 6.6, 6.85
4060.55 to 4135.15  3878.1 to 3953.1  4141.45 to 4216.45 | -0.100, 7.34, 11.2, 10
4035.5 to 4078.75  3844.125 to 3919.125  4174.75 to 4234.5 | -0.190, 7.68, 11.2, 9.61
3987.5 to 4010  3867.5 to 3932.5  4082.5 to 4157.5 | -0.210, 7.63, 10.9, 9.1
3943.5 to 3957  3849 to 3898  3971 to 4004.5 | 0.059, 7.26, 9.46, 8.74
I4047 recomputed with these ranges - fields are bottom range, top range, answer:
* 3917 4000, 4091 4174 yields 1.44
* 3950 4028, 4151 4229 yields 1.18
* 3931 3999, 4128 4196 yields 1.44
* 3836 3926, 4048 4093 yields 1.50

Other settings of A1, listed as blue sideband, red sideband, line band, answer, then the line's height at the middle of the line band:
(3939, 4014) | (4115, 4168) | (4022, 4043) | -4.8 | 9.57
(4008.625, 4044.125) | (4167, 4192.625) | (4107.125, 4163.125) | -0.7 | 11.1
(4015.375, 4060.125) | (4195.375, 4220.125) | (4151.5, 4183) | 1.4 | 11.7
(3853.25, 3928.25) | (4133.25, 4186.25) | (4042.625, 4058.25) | -2.8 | 9.69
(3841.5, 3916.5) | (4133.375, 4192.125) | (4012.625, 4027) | -4.5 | 9.29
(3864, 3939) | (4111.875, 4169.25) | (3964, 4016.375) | -2.1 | 8.83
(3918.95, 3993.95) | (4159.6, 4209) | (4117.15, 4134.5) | -2.0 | 10.1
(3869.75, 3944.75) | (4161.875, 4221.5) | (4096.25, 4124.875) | -1.8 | 10.1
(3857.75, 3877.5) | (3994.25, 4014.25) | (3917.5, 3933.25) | 3.8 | 9.21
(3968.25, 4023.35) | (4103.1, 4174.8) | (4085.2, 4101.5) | 0.5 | 10.8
